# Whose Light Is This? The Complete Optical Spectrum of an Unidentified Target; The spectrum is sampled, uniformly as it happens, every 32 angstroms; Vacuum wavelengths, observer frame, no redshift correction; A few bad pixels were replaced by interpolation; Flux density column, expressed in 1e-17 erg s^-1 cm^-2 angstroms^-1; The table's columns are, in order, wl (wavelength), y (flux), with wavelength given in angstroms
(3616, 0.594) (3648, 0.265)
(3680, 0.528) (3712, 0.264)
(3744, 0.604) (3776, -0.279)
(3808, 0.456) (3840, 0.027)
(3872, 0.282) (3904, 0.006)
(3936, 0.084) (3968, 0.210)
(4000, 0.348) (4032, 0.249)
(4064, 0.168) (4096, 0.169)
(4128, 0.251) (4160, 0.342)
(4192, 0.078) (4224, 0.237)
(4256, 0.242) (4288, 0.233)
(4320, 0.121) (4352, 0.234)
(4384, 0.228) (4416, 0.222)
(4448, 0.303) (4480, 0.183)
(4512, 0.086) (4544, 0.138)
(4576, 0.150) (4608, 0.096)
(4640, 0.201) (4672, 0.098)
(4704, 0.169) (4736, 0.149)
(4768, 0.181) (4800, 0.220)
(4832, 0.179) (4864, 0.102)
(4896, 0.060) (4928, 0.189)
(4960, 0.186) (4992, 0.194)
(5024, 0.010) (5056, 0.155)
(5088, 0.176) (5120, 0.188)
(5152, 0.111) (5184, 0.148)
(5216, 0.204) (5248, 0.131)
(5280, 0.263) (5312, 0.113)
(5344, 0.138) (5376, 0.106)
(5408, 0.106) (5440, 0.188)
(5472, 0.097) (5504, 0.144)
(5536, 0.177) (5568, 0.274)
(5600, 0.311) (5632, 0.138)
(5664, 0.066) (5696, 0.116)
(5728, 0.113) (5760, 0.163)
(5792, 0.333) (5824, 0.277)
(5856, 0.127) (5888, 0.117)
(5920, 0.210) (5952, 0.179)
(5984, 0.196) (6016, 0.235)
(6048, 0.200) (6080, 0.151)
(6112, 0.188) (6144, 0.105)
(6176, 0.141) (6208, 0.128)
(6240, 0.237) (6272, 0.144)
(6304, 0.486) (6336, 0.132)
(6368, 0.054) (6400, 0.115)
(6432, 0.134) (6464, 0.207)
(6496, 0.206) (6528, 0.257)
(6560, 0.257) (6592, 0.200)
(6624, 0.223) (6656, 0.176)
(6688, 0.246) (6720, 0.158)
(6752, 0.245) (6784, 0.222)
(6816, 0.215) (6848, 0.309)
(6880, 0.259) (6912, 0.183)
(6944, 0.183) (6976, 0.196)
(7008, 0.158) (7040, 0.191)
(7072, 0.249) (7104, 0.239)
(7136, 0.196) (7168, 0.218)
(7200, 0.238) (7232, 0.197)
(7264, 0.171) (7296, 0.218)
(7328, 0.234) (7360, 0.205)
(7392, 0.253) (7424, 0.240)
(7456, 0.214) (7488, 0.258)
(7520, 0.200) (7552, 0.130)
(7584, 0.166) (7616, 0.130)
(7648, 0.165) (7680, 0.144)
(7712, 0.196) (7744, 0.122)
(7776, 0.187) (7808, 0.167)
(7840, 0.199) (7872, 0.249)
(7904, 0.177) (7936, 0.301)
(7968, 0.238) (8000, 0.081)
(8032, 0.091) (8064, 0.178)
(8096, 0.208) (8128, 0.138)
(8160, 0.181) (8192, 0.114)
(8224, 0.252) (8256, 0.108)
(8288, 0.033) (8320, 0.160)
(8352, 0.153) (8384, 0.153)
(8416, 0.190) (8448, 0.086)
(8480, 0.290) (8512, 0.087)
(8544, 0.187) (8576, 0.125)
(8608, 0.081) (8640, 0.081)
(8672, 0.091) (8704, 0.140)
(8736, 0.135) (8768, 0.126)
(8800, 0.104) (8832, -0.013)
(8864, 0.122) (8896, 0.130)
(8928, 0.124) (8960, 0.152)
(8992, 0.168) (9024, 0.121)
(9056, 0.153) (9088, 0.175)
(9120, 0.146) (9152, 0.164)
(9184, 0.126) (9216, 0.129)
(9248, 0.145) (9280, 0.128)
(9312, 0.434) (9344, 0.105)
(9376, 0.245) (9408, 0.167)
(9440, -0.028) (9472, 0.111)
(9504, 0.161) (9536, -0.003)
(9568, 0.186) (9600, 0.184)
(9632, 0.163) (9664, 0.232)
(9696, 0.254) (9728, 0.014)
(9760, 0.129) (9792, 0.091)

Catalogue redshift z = 0.69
